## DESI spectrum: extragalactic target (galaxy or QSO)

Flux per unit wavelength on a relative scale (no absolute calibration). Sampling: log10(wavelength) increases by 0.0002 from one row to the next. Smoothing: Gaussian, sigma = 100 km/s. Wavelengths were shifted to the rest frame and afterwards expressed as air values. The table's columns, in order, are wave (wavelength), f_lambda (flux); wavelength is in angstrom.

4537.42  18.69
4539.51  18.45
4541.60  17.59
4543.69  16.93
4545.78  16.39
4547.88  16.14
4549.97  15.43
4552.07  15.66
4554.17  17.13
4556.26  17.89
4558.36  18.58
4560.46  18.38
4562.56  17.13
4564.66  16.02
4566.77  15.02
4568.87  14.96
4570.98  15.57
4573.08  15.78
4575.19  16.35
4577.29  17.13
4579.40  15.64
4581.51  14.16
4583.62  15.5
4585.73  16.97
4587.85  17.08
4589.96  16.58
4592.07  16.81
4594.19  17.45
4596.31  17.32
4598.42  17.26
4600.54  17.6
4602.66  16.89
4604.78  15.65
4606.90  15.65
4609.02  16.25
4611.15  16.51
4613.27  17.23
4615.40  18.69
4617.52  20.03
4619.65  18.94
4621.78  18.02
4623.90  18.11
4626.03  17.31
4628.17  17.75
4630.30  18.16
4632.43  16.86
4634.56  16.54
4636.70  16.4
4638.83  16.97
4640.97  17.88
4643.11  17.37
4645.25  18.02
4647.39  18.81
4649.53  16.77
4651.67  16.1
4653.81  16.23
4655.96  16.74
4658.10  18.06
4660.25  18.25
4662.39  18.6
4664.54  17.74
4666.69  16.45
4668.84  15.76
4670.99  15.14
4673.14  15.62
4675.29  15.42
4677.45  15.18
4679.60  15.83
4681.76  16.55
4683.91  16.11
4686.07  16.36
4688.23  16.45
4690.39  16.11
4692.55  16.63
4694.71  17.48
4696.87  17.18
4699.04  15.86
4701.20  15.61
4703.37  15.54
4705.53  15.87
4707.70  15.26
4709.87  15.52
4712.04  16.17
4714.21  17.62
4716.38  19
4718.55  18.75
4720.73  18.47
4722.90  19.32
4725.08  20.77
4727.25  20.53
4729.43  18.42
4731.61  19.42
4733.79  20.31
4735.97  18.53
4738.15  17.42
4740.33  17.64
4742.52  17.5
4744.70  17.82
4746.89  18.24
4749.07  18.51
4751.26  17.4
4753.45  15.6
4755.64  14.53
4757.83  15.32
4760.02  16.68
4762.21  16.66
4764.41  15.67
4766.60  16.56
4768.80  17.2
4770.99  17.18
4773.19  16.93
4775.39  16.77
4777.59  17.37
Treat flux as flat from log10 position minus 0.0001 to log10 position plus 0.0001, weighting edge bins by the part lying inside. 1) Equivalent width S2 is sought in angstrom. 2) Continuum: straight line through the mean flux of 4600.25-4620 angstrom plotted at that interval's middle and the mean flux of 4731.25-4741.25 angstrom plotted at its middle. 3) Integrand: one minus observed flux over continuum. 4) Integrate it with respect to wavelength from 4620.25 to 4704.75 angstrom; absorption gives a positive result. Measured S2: 4.7 angstrom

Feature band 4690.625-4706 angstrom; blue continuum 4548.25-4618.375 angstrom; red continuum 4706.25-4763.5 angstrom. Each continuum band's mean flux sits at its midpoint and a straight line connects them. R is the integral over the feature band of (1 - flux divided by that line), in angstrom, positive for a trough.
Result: 1.0 angstrom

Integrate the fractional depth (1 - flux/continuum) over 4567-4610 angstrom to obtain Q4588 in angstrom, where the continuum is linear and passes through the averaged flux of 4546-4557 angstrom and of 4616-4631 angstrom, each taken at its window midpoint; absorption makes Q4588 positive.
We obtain 2.7 angstrom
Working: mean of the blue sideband 16.4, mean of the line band 16.3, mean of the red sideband 18.3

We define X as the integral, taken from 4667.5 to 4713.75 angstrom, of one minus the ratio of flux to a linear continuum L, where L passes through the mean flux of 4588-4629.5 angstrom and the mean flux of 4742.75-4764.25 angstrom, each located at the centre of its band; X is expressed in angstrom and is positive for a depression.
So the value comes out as 2.7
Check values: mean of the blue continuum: 17.4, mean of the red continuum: 16.7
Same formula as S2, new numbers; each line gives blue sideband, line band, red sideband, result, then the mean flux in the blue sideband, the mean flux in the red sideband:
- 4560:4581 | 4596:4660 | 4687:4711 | -4.9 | 16.1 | 16.1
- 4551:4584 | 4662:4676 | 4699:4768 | 0.6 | 16.3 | 17.4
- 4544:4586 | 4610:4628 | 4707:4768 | -1.5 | 16.3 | 17.6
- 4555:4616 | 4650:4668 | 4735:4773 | -0.5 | 16.6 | 17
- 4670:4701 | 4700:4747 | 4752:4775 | -4.9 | 16.1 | 16.3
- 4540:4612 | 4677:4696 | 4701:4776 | 0.9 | 16.5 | 17.4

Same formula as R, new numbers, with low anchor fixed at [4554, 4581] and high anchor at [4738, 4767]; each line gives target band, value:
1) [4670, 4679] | 0.7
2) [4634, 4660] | -0.9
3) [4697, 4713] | 0.9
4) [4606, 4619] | -0.7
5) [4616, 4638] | -1.6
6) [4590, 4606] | -0.4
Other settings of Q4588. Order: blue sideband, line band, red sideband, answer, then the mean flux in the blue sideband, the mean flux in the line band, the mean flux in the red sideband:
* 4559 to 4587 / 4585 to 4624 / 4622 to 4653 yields -1.4 angstrom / 16.1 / 17.3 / 17.4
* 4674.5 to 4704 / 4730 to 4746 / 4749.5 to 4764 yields -2.2 angstrom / 16.2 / 18.4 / 16.1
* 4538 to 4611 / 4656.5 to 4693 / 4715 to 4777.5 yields 1.6 angstrom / 16.6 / 16.5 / 17.7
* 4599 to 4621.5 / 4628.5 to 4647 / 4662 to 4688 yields -0.5 angstrom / 17.4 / 17.4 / 16.2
